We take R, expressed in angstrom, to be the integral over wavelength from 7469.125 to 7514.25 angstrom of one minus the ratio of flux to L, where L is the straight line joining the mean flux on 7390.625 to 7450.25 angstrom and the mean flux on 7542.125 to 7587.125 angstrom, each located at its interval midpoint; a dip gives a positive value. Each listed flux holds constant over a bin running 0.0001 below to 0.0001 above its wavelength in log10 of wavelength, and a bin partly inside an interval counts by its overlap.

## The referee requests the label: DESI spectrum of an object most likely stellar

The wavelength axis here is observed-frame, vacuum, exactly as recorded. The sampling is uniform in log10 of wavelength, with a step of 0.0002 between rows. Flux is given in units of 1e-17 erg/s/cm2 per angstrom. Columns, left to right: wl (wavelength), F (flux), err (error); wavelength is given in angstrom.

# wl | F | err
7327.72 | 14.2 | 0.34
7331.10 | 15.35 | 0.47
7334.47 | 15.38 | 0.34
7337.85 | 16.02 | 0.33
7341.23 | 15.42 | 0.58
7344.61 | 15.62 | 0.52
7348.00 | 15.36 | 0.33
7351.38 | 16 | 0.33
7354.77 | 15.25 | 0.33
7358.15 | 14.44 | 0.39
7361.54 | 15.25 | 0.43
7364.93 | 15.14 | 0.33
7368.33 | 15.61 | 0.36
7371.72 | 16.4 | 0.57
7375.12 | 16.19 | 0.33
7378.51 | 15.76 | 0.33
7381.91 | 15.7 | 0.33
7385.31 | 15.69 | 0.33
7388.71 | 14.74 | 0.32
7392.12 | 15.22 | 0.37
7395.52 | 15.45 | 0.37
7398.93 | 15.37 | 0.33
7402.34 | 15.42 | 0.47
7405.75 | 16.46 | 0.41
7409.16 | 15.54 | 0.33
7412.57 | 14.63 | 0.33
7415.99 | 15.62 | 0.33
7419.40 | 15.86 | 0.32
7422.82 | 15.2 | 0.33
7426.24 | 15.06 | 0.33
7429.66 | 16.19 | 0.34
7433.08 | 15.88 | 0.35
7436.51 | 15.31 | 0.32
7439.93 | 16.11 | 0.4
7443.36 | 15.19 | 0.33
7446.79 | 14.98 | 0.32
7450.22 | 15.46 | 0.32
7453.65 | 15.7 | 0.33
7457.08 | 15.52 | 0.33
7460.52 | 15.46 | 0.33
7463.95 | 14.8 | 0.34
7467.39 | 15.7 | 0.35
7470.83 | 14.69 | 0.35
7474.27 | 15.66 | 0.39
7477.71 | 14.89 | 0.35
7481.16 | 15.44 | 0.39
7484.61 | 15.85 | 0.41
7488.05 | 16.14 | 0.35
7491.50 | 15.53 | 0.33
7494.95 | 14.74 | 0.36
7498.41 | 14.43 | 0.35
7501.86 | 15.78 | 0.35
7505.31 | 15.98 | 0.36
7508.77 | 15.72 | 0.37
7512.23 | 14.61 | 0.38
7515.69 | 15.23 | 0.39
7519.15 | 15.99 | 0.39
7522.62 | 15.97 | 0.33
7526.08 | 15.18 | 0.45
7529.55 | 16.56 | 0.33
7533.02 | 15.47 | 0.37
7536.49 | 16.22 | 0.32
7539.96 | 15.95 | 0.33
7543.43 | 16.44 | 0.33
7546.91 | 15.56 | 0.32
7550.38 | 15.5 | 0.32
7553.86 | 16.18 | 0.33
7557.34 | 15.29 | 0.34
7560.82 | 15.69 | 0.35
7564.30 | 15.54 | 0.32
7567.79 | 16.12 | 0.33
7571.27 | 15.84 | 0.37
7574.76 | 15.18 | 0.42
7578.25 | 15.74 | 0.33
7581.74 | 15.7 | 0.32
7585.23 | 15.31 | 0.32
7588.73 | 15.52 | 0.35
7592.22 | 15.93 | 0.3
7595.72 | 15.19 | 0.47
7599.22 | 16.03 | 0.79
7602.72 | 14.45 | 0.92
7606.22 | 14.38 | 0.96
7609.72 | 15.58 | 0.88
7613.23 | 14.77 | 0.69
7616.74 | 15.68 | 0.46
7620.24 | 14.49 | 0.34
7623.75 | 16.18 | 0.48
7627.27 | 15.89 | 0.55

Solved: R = 0.7 angstrom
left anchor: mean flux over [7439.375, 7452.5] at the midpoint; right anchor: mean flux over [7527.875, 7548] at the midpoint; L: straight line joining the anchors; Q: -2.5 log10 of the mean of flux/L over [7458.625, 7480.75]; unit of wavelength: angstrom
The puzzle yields 0.02 mag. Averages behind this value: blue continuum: 15.4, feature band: 15.2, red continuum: 16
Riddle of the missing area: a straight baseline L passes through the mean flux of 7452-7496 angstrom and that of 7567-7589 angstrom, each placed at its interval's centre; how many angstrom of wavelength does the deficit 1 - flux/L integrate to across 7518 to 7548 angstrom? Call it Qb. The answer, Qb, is -0.8 angstrom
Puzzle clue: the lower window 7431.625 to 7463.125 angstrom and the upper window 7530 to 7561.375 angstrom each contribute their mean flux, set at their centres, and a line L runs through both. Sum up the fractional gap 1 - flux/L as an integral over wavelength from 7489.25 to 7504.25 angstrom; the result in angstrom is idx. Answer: 0.5 angstrom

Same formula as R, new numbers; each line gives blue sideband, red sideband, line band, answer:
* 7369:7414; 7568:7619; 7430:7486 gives 0.34 angstrom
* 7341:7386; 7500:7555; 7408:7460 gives 0.55 angstrom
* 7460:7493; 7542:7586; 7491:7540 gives 0.00 angstrom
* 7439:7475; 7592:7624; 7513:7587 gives -2.28 angstrom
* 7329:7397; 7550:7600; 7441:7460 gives 0.19 angstrom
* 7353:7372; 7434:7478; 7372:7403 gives -0.50 angstrom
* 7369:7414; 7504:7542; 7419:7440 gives 0.02 angstrom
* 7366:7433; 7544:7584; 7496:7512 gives 0.29 angstrom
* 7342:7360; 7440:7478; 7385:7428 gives -0.17 angstrom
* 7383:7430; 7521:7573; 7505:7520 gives 0.29 angstrom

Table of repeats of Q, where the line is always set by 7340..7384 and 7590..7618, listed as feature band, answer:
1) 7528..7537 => -0.05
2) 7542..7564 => -0.03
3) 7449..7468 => 0.00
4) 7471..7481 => 0.01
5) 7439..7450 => 0.01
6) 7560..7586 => -0.03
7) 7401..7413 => -0.01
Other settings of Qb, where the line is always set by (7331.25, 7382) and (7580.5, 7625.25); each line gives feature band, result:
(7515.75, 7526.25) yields -0.2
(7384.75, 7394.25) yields 0.2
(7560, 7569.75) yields -0.3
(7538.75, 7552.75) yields -0.5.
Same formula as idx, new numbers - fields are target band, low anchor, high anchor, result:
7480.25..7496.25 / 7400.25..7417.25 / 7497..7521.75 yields -0.12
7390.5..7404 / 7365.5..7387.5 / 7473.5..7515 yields 0.33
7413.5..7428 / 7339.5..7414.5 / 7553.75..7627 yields 0.08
